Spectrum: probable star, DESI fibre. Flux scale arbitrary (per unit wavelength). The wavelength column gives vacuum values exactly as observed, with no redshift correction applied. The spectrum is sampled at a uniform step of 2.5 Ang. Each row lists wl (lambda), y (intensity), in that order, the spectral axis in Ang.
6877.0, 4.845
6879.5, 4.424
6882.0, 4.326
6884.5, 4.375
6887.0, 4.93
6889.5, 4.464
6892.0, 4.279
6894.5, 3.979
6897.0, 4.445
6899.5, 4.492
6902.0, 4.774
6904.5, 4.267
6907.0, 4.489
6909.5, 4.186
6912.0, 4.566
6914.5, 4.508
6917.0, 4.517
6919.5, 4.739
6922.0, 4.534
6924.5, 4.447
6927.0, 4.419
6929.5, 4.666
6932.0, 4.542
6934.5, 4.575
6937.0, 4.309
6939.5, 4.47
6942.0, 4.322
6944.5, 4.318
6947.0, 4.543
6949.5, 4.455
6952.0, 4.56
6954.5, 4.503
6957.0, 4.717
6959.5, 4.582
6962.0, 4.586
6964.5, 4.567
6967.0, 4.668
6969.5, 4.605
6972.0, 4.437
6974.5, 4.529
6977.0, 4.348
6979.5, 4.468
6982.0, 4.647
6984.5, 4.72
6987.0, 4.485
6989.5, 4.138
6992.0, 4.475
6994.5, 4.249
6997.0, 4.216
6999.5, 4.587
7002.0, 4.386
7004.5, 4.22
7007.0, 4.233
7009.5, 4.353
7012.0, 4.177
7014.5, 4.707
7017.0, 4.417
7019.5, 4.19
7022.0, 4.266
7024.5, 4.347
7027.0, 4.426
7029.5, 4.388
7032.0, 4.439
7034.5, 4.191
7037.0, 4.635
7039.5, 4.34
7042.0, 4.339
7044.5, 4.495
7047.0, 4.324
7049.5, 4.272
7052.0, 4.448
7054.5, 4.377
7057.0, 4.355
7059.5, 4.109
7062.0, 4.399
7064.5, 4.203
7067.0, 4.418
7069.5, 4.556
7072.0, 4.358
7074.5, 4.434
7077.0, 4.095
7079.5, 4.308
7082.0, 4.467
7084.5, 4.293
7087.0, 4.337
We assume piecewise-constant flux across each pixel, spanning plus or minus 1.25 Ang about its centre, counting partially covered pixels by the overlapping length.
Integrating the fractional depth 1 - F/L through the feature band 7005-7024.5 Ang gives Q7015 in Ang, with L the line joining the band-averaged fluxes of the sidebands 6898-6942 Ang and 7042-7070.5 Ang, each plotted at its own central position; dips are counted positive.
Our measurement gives 0.3 Ang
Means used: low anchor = 4.49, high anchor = 4.36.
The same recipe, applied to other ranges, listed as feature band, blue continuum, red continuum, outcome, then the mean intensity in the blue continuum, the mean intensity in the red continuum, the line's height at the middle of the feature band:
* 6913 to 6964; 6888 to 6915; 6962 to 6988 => -0.4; 4.41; 4.55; 4.48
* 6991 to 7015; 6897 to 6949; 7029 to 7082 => 0.3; 4.48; 4.36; 4.41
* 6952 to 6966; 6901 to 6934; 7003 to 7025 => -0.5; 4.51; 4.32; 4.43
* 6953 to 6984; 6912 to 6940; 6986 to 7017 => -0.9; 4.52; 4.35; 4.43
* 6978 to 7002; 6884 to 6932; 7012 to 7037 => -0.2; 4.48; 4.38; 4.41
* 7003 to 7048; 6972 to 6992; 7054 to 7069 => 0.3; 4.47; 4.32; 4.39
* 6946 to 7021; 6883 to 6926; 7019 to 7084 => -0.9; 4.47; 4.35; 4.41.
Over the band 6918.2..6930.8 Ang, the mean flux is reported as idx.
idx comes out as 4.56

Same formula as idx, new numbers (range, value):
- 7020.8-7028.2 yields 4.35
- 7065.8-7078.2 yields 4.37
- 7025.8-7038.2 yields 4.41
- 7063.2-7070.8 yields 4.39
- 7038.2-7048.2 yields 4.38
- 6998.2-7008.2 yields 4.36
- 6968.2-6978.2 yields 4.48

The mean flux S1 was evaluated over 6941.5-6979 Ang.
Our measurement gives 4.52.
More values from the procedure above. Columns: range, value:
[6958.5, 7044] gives 4.42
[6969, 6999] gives 4.44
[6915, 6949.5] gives 4.49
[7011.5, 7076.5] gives 4.37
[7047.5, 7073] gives 4.35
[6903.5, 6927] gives 4.47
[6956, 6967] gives 4.62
